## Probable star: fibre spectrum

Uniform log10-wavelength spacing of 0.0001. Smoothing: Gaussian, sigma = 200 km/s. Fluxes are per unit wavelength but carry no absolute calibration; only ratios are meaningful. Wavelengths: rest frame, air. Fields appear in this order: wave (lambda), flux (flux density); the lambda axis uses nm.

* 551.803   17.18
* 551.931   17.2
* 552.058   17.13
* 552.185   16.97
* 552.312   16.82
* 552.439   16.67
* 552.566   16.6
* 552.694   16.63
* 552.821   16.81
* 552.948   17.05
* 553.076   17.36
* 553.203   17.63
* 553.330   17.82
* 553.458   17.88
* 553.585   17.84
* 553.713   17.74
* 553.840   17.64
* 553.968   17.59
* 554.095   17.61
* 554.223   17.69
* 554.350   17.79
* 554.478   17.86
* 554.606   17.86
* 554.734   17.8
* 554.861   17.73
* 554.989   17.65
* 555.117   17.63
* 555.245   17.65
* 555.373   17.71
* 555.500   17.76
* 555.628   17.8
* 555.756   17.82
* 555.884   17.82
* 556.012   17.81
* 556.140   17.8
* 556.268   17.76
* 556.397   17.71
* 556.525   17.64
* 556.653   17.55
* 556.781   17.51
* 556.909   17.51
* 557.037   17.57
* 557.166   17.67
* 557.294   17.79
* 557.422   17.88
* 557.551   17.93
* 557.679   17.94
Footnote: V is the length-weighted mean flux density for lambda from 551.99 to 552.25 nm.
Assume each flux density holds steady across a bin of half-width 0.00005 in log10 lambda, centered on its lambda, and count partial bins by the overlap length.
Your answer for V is 17.1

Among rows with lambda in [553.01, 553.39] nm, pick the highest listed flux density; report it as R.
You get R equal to 17.82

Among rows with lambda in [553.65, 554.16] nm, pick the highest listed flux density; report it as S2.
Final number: 17.74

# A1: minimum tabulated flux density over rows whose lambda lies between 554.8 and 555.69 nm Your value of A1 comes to 17.63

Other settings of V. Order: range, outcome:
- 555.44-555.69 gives 17.8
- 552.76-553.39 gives 17.3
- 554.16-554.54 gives 17.8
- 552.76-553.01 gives 17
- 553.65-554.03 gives 17.7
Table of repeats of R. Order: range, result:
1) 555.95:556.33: 17.81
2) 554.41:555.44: 17.86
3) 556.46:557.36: 17.79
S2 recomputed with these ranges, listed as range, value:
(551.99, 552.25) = 17.13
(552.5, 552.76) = 16.63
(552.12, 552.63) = 16.97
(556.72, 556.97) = 17.51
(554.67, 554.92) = 17.8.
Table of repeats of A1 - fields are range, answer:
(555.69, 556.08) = 17.81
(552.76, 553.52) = 16.81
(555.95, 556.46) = 17.71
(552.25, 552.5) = 16.67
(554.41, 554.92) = 17.73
